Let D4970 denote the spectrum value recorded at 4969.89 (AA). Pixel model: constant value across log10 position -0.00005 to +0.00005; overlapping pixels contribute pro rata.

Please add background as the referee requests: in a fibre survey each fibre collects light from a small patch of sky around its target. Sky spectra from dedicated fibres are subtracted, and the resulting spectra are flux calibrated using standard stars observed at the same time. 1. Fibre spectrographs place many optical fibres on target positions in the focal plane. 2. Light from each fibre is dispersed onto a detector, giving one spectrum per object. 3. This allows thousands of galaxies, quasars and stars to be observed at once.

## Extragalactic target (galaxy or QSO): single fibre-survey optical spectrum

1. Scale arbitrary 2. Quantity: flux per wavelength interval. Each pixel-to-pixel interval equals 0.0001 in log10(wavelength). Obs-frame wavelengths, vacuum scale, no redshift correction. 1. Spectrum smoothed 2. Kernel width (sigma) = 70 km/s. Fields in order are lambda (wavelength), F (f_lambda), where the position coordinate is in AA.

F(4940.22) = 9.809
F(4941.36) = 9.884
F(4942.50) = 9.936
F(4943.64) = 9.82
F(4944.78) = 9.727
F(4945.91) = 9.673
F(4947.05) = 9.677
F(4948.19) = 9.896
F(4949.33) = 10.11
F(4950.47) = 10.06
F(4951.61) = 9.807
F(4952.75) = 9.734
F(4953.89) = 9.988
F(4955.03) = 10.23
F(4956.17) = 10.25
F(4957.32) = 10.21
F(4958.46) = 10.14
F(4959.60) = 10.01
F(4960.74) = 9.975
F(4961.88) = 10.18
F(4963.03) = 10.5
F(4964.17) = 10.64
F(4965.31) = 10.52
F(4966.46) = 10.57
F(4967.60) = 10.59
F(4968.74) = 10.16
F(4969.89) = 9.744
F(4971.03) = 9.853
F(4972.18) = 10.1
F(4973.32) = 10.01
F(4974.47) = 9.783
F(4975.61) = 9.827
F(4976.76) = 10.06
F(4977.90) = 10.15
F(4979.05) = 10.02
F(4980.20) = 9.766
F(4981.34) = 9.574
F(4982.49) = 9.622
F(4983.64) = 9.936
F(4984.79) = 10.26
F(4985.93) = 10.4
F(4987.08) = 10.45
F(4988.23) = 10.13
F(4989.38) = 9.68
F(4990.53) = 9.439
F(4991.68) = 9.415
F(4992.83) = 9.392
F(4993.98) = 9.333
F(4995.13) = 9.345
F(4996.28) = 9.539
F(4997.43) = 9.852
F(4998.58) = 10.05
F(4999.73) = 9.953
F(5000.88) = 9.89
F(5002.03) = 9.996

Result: 9.744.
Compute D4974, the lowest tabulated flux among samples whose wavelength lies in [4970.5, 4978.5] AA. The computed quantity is 9.783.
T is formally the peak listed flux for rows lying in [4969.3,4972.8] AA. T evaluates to 10.1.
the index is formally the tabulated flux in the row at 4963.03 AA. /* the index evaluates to 10.5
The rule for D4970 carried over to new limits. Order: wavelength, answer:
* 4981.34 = 9.574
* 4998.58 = 10.05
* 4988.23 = 10.13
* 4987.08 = 10.45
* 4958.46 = 10.14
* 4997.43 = 9.852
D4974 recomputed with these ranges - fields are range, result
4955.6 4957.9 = 10.21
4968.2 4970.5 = 9.744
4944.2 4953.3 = 9.673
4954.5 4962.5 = 9.975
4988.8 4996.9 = 9.333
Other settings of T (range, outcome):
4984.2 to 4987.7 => 10.45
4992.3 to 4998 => 9.852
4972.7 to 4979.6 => 10.15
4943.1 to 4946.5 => 9.82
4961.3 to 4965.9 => 10.64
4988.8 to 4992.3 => 9.68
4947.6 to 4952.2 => 10.11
